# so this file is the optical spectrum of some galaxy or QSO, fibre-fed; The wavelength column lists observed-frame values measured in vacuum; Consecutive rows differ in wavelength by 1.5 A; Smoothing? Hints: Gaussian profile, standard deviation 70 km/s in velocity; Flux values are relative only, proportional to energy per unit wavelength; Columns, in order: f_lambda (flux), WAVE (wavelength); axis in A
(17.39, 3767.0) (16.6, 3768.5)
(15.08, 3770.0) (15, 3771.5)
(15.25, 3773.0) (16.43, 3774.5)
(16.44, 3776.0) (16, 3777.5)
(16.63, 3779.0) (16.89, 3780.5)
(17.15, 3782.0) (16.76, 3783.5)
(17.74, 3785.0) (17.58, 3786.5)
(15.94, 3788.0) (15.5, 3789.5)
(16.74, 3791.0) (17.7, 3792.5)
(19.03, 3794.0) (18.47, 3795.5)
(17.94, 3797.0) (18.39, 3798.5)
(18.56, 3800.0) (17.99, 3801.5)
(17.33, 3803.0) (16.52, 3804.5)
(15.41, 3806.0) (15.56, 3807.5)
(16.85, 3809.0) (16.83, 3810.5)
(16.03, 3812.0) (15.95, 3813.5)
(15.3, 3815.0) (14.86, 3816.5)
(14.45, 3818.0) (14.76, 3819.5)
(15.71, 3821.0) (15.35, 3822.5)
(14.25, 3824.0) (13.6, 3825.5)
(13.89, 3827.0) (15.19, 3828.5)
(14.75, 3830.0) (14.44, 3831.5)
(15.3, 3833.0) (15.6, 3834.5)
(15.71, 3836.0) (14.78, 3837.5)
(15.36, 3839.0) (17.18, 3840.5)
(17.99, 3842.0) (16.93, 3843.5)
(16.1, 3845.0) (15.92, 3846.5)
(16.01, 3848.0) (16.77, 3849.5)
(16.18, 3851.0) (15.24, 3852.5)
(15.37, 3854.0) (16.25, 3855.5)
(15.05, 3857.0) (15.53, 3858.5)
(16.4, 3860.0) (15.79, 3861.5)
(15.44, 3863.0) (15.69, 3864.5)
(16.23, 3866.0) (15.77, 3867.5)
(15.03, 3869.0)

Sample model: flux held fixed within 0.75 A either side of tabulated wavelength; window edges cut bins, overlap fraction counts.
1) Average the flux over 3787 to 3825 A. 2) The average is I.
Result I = 16.4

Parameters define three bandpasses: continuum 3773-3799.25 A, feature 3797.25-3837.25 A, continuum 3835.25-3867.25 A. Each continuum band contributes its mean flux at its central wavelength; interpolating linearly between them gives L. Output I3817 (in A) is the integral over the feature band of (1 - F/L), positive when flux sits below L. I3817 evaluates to 2.0 A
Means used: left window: 17.1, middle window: 15.7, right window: 16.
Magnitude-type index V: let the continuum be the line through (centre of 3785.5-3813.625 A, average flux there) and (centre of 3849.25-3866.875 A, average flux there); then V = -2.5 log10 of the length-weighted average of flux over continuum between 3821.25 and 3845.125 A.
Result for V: 0.07 mag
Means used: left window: 17.1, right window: 15.8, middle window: 15.4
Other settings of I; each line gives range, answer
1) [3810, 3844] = 15.4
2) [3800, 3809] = 16.8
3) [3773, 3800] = 17.1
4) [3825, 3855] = 15.6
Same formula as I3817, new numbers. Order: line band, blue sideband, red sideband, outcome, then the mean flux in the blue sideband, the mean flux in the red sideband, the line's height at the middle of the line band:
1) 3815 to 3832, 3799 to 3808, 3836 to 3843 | 1.95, 17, 16.3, 16.6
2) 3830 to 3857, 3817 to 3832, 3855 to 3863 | -1.12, 14.6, 15.8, 15.3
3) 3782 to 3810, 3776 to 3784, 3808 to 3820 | -1.79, 16.7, 15.6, 16.2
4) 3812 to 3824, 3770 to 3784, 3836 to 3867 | 0.68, 16.2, 16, 16.1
